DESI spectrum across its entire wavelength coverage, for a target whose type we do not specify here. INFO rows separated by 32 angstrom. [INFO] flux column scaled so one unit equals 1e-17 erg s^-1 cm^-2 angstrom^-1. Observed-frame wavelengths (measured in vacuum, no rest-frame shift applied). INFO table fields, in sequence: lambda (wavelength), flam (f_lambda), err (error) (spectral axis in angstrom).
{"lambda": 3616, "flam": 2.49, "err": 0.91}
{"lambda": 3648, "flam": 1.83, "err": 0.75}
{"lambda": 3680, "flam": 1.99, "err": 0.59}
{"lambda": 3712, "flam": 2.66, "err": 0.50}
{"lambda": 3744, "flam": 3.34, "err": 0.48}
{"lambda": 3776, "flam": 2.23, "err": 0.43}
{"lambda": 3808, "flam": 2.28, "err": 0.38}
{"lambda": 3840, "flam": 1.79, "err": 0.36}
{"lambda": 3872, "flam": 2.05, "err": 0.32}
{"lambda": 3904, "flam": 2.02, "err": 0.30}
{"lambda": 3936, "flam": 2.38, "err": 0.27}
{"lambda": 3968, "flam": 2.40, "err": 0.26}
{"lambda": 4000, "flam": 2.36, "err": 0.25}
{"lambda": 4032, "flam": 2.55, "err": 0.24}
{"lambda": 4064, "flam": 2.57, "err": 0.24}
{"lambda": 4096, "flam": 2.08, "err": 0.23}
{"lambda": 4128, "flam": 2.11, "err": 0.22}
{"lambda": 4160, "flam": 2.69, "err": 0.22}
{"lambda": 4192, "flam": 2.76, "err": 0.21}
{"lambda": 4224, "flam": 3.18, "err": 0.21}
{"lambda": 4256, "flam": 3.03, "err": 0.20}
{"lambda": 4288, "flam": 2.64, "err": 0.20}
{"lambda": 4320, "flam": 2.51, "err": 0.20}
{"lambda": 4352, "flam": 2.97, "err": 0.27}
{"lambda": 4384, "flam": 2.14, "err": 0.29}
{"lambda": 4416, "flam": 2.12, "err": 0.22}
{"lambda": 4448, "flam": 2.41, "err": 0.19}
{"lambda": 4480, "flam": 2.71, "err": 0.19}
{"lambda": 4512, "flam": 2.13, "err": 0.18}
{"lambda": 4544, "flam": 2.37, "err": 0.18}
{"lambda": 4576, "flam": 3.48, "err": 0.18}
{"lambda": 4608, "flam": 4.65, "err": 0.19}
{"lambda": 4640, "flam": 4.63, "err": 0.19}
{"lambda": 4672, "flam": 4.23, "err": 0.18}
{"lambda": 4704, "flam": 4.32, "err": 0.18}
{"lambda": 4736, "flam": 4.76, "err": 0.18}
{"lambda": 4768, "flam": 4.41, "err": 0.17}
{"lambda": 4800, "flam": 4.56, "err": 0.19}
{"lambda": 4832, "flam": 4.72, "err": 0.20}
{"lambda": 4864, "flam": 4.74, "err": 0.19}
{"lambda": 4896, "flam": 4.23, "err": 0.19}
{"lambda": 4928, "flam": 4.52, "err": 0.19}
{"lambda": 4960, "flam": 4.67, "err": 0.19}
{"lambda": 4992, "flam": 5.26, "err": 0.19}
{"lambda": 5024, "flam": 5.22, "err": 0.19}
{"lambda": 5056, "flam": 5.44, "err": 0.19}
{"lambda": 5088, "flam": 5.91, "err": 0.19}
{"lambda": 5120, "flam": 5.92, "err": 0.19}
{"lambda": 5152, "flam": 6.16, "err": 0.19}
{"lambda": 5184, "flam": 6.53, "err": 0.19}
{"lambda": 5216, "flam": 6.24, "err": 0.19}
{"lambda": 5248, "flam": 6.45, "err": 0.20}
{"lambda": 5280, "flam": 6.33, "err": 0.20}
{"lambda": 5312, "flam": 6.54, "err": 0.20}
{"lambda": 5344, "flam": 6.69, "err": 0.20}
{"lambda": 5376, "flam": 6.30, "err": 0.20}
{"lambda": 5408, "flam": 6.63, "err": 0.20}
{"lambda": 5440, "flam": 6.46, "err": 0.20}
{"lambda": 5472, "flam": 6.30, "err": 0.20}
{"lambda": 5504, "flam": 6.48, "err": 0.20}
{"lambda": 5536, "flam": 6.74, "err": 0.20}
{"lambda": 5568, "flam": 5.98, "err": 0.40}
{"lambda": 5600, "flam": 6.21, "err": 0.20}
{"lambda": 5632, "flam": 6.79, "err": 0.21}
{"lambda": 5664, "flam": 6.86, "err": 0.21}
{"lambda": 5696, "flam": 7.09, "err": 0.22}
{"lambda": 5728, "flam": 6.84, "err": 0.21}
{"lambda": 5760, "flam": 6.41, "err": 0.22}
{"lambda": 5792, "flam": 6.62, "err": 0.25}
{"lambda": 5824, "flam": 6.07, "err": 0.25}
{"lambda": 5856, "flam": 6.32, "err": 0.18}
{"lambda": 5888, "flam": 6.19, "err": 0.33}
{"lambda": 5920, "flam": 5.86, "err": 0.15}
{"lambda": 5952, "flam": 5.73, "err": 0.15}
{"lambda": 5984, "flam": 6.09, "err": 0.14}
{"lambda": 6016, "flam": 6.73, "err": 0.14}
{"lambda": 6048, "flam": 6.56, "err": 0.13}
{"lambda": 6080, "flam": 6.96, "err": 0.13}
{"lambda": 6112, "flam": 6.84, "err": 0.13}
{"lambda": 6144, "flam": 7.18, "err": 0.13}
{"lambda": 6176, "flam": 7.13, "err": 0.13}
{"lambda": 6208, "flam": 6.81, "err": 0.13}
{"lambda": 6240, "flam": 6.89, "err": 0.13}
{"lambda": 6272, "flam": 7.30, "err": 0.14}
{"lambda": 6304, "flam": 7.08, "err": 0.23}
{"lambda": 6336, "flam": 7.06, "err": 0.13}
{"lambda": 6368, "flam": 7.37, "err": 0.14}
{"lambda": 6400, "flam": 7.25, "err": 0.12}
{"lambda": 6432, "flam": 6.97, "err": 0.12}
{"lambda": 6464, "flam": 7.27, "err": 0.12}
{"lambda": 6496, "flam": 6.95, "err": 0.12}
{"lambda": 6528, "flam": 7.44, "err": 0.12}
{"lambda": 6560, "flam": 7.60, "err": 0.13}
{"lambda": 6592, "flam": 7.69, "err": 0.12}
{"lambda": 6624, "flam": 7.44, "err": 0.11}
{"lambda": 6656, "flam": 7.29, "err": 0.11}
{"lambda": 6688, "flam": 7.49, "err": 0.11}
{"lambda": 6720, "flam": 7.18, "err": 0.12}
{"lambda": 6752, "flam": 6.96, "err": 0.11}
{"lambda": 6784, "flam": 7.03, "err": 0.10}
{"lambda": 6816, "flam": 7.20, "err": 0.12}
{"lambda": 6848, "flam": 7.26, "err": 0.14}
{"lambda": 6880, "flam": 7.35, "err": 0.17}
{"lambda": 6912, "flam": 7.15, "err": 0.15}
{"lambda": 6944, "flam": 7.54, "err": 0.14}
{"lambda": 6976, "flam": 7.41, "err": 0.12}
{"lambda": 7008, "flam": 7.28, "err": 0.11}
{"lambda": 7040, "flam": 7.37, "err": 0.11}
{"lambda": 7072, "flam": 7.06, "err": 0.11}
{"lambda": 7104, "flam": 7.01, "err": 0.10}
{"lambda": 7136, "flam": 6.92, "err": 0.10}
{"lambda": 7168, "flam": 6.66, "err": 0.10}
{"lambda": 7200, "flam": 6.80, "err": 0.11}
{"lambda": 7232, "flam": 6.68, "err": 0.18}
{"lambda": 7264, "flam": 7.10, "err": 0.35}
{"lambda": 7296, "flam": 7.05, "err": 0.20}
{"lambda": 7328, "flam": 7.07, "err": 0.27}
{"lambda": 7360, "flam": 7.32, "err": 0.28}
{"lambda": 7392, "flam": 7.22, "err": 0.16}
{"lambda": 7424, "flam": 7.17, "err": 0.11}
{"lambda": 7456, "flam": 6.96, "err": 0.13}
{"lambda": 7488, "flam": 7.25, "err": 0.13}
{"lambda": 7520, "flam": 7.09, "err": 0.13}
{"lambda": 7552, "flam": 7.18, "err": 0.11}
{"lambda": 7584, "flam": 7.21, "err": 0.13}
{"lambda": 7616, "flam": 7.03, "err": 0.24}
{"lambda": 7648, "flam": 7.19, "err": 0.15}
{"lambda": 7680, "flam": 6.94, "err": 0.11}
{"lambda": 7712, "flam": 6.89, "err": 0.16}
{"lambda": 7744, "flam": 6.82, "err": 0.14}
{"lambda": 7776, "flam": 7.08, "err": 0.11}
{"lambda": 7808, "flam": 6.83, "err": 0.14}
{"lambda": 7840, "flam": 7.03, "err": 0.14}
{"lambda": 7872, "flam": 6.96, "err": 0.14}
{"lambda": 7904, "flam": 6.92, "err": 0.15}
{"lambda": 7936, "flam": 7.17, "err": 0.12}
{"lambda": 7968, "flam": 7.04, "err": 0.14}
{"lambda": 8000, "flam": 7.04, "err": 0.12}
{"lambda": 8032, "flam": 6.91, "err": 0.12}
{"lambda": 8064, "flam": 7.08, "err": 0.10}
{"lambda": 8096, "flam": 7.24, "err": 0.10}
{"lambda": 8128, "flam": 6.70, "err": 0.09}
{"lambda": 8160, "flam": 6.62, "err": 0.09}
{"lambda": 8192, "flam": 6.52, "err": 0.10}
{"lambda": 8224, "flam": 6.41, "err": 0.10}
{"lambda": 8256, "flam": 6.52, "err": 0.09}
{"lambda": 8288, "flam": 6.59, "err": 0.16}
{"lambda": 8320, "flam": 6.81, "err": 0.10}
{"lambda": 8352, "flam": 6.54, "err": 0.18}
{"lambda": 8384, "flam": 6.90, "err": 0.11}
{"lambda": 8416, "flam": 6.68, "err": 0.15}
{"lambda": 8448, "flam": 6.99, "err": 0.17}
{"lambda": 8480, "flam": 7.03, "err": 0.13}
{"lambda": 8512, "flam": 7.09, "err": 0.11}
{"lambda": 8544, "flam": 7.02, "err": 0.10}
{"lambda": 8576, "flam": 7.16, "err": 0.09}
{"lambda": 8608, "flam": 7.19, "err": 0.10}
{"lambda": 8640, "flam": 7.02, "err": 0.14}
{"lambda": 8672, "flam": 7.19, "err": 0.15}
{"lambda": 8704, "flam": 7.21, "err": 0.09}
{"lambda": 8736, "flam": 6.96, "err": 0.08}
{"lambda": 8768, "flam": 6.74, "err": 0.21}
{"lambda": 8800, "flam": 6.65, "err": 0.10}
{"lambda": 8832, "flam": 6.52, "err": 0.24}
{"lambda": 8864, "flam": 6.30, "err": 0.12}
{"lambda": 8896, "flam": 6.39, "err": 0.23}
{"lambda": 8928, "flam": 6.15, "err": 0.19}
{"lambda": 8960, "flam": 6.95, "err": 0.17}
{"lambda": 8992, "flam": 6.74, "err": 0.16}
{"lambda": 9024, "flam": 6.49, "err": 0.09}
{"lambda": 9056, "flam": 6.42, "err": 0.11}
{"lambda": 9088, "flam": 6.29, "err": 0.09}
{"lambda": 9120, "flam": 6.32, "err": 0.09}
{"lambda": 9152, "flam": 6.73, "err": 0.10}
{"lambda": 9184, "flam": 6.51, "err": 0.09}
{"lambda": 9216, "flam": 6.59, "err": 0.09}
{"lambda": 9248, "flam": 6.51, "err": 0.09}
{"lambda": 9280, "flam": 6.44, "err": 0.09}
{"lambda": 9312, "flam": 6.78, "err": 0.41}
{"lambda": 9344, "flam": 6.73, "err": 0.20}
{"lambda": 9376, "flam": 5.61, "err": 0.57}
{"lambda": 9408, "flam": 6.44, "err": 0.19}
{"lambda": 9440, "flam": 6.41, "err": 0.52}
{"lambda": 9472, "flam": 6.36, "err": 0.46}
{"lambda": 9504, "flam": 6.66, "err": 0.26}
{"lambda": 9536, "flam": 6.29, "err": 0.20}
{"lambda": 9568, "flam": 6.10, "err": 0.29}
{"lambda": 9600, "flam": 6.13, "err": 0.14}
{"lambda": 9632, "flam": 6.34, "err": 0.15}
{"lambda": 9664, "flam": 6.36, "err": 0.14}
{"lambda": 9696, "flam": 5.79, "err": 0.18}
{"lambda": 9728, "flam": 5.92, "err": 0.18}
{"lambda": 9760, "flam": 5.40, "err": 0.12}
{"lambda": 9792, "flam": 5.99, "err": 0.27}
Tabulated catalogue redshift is 0.15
